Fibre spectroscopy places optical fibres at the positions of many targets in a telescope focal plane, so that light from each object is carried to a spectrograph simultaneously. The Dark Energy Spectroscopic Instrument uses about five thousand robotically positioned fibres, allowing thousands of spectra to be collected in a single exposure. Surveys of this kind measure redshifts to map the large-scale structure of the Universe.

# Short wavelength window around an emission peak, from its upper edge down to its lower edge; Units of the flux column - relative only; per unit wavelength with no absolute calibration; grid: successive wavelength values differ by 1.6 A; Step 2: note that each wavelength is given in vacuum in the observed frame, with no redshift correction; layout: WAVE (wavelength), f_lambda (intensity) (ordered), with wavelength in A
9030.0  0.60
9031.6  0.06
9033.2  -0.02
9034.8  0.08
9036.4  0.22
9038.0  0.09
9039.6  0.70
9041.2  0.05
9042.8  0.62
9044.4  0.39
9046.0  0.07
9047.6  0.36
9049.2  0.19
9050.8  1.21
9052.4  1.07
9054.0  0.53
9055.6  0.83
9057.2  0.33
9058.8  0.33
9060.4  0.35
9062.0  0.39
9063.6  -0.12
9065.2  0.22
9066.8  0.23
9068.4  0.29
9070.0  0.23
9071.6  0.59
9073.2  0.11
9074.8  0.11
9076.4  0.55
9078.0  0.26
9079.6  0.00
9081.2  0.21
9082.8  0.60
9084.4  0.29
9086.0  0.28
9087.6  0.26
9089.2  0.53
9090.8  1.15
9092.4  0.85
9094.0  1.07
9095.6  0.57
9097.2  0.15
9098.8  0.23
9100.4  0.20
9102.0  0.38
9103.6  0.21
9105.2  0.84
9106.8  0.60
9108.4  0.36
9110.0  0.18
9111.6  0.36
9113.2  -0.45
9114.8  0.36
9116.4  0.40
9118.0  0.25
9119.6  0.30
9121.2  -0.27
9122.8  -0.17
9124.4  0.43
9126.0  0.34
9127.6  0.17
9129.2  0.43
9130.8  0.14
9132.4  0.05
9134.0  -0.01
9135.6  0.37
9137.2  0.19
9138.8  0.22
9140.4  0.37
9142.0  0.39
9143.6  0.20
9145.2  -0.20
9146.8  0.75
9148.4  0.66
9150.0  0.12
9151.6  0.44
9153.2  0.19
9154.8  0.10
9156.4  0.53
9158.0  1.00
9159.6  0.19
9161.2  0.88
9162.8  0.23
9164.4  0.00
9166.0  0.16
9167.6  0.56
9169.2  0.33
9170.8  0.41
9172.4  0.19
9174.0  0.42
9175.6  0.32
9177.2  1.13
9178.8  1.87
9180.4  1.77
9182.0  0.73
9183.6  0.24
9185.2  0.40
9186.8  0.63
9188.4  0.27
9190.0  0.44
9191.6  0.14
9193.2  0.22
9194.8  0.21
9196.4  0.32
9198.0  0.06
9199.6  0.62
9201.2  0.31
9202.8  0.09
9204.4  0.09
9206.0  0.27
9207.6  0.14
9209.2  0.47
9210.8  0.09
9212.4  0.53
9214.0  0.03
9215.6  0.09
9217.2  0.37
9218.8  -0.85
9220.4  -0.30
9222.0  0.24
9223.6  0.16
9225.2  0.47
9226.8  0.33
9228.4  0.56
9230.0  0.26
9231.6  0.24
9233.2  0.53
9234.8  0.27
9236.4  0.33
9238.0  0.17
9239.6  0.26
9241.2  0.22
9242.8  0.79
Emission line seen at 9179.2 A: [O III] 5007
